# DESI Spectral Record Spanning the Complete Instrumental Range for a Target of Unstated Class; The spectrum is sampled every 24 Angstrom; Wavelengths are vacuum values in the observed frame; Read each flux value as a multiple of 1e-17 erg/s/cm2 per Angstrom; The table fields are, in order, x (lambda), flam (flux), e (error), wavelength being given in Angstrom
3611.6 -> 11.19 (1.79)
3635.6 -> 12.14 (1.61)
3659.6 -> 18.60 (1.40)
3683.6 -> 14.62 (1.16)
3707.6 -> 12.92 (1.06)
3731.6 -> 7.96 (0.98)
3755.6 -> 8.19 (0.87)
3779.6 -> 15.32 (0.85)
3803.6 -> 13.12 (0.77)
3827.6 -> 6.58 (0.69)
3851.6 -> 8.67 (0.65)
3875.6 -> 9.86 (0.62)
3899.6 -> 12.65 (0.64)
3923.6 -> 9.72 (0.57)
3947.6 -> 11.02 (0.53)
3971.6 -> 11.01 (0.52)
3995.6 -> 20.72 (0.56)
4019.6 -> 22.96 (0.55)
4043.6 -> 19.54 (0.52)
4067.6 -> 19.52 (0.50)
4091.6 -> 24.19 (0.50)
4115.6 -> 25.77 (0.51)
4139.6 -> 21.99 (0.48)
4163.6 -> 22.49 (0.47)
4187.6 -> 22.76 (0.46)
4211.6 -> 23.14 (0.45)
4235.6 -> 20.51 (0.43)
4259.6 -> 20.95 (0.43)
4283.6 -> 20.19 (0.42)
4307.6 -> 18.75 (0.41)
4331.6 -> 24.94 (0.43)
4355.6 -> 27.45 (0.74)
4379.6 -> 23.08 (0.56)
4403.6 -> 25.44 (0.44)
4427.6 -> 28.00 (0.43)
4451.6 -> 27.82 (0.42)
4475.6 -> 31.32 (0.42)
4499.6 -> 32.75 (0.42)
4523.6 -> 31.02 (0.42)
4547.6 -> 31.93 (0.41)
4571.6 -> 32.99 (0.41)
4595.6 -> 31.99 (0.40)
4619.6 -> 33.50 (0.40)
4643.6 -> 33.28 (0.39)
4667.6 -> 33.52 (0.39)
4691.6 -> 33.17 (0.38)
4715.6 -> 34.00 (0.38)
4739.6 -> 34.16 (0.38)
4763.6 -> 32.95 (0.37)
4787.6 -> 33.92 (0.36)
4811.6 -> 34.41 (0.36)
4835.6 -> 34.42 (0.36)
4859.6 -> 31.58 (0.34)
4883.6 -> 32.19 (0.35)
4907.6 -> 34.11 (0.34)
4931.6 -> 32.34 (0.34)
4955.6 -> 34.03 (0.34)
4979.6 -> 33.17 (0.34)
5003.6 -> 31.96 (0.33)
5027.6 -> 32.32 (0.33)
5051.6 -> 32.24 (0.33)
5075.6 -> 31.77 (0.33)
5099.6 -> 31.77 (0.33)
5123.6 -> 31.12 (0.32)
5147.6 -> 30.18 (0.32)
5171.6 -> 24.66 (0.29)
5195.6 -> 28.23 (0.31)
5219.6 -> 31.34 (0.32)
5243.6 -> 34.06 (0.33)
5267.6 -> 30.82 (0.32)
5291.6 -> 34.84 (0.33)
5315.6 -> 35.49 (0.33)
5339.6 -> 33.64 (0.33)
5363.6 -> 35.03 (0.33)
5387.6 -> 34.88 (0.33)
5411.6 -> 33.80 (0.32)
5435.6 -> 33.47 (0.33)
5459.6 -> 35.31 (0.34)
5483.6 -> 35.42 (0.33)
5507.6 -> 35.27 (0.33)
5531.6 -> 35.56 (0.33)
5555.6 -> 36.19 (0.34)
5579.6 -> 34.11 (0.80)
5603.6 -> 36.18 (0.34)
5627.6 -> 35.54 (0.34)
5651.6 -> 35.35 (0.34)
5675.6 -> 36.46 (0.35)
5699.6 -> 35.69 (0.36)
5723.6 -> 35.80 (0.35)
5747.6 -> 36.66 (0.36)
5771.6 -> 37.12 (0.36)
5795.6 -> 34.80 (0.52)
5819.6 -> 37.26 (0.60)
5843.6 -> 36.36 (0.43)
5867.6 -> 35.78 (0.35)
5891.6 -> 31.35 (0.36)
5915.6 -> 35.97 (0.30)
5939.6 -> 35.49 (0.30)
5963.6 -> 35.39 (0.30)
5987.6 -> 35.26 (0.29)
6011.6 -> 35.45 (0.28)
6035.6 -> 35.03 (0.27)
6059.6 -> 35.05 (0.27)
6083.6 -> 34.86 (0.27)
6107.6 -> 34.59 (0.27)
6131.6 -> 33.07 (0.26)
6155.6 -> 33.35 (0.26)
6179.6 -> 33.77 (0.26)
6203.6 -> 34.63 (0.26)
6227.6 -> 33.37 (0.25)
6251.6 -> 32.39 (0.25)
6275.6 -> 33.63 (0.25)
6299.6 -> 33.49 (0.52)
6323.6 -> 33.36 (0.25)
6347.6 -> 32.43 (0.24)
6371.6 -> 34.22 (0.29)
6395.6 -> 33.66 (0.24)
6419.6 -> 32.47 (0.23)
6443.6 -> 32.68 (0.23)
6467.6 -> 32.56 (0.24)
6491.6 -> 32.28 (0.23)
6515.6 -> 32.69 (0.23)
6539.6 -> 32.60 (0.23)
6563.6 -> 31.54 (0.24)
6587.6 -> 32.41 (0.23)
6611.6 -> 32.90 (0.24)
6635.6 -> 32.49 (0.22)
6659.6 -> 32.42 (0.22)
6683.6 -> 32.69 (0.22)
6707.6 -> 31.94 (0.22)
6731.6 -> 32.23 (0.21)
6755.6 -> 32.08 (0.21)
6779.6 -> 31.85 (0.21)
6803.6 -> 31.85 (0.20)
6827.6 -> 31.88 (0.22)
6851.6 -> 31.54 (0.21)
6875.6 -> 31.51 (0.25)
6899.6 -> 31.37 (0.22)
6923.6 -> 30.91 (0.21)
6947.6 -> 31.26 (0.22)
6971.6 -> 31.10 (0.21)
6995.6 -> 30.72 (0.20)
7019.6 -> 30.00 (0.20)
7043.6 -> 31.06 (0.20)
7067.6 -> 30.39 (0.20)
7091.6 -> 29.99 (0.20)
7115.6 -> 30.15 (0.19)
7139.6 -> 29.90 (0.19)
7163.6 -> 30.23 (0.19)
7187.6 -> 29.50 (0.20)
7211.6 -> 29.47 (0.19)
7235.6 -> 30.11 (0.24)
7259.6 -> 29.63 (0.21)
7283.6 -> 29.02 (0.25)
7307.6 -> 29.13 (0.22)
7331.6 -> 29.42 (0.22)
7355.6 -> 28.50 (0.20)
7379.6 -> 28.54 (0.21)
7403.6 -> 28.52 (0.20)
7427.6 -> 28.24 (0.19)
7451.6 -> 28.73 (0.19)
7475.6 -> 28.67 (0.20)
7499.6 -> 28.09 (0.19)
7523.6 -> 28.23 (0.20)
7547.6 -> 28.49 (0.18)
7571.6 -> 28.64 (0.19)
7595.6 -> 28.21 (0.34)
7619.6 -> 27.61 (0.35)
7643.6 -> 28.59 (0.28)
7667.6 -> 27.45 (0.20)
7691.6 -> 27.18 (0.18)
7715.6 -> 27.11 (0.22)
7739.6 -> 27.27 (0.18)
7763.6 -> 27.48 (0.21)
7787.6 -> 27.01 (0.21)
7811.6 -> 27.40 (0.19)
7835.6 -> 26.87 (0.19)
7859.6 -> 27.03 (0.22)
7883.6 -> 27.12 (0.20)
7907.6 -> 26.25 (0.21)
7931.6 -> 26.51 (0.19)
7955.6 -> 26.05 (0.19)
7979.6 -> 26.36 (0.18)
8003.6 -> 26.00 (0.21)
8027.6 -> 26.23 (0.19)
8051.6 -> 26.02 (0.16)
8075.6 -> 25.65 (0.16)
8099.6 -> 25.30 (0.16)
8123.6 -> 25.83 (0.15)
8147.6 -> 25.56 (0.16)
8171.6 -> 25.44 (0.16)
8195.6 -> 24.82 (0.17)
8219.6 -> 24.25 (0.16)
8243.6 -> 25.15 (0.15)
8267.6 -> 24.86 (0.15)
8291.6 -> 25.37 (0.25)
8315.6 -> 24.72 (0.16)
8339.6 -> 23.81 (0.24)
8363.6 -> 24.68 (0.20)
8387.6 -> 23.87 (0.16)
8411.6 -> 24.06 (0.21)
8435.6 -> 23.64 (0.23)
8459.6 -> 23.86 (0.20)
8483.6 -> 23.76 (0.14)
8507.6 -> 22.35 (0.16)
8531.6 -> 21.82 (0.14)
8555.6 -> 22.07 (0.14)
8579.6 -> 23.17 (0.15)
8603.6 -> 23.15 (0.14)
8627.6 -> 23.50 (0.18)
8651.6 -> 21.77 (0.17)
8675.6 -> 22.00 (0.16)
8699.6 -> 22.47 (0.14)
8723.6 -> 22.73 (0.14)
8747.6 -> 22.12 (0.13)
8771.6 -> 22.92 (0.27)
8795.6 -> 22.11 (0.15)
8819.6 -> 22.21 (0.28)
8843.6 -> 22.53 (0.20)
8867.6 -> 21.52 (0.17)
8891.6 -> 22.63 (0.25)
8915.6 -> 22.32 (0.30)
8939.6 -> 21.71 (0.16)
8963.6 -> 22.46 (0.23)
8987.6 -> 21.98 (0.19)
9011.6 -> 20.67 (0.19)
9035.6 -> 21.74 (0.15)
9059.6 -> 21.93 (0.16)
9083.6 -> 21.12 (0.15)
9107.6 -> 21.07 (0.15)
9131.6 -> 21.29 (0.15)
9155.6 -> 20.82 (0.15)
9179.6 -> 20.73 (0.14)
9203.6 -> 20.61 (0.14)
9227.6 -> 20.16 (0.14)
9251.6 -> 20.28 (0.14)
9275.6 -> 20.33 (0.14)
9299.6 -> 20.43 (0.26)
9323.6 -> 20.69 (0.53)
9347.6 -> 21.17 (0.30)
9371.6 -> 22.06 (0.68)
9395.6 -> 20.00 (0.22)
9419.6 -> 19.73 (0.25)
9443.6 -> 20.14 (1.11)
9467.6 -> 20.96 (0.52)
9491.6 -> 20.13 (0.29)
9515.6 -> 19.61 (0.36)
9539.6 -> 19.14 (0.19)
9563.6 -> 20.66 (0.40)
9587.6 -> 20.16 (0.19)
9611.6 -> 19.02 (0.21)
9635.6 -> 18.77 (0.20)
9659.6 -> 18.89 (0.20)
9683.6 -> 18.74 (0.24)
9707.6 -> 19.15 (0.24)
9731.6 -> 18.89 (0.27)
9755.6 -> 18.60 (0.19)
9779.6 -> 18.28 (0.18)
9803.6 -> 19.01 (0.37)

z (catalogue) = 0.000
